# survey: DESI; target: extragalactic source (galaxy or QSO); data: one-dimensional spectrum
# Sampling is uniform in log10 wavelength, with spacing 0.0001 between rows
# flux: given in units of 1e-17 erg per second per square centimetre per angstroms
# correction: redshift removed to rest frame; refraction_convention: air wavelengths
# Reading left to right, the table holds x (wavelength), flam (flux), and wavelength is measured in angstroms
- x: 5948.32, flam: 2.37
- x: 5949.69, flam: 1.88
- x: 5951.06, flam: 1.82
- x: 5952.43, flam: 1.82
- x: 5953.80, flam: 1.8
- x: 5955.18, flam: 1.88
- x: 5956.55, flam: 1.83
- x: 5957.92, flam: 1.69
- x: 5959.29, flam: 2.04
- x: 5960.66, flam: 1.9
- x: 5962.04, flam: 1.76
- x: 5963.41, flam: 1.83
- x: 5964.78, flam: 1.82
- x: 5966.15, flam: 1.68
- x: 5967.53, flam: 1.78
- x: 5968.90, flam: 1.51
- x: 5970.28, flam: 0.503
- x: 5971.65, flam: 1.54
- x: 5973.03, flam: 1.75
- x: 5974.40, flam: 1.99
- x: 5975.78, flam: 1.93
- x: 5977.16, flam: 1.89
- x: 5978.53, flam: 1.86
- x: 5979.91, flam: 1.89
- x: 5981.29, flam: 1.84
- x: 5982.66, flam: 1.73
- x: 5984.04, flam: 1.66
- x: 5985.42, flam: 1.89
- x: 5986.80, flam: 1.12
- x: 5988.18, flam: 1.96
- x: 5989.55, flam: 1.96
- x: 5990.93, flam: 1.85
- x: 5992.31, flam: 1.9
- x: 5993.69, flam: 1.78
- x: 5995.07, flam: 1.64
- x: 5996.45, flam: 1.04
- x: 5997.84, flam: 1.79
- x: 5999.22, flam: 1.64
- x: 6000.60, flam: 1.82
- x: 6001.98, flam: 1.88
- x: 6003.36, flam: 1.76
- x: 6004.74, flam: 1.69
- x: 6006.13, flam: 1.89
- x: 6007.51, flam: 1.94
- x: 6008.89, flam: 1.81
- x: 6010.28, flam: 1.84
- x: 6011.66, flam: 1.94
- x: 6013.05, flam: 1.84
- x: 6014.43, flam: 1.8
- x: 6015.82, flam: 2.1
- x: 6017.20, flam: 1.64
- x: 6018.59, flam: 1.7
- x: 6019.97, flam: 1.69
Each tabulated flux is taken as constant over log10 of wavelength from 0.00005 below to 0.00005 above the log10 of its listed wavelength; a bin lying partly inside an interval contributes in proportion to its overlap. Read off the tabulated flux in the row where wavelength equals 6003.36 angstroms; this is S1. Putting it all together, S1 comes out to 1.76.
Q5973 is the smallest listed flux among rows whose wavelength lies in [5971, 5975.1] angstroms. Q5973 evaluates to 1.54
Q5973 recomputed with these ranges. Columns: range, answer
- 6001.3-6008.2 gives 1.69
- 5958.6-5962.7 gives 1.76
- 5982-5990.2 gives 1.12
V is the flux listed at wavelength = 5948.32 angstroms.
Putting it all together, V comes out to 2.37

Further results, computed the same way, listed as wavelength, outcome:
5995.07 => 1.64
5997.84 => 1.79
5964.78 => 1.82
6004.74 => 1.69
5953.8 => 1.8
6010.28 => 1.84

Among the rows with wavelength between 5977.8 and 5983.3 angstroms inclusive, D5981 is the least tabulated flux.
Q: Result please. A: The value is 1.73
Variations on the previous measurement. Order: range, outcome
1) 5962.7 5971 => 0.503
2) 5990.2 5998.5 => 1.04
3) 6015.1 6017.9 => 1.64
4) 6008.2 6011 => 1.81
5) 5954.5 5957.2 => 1.83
